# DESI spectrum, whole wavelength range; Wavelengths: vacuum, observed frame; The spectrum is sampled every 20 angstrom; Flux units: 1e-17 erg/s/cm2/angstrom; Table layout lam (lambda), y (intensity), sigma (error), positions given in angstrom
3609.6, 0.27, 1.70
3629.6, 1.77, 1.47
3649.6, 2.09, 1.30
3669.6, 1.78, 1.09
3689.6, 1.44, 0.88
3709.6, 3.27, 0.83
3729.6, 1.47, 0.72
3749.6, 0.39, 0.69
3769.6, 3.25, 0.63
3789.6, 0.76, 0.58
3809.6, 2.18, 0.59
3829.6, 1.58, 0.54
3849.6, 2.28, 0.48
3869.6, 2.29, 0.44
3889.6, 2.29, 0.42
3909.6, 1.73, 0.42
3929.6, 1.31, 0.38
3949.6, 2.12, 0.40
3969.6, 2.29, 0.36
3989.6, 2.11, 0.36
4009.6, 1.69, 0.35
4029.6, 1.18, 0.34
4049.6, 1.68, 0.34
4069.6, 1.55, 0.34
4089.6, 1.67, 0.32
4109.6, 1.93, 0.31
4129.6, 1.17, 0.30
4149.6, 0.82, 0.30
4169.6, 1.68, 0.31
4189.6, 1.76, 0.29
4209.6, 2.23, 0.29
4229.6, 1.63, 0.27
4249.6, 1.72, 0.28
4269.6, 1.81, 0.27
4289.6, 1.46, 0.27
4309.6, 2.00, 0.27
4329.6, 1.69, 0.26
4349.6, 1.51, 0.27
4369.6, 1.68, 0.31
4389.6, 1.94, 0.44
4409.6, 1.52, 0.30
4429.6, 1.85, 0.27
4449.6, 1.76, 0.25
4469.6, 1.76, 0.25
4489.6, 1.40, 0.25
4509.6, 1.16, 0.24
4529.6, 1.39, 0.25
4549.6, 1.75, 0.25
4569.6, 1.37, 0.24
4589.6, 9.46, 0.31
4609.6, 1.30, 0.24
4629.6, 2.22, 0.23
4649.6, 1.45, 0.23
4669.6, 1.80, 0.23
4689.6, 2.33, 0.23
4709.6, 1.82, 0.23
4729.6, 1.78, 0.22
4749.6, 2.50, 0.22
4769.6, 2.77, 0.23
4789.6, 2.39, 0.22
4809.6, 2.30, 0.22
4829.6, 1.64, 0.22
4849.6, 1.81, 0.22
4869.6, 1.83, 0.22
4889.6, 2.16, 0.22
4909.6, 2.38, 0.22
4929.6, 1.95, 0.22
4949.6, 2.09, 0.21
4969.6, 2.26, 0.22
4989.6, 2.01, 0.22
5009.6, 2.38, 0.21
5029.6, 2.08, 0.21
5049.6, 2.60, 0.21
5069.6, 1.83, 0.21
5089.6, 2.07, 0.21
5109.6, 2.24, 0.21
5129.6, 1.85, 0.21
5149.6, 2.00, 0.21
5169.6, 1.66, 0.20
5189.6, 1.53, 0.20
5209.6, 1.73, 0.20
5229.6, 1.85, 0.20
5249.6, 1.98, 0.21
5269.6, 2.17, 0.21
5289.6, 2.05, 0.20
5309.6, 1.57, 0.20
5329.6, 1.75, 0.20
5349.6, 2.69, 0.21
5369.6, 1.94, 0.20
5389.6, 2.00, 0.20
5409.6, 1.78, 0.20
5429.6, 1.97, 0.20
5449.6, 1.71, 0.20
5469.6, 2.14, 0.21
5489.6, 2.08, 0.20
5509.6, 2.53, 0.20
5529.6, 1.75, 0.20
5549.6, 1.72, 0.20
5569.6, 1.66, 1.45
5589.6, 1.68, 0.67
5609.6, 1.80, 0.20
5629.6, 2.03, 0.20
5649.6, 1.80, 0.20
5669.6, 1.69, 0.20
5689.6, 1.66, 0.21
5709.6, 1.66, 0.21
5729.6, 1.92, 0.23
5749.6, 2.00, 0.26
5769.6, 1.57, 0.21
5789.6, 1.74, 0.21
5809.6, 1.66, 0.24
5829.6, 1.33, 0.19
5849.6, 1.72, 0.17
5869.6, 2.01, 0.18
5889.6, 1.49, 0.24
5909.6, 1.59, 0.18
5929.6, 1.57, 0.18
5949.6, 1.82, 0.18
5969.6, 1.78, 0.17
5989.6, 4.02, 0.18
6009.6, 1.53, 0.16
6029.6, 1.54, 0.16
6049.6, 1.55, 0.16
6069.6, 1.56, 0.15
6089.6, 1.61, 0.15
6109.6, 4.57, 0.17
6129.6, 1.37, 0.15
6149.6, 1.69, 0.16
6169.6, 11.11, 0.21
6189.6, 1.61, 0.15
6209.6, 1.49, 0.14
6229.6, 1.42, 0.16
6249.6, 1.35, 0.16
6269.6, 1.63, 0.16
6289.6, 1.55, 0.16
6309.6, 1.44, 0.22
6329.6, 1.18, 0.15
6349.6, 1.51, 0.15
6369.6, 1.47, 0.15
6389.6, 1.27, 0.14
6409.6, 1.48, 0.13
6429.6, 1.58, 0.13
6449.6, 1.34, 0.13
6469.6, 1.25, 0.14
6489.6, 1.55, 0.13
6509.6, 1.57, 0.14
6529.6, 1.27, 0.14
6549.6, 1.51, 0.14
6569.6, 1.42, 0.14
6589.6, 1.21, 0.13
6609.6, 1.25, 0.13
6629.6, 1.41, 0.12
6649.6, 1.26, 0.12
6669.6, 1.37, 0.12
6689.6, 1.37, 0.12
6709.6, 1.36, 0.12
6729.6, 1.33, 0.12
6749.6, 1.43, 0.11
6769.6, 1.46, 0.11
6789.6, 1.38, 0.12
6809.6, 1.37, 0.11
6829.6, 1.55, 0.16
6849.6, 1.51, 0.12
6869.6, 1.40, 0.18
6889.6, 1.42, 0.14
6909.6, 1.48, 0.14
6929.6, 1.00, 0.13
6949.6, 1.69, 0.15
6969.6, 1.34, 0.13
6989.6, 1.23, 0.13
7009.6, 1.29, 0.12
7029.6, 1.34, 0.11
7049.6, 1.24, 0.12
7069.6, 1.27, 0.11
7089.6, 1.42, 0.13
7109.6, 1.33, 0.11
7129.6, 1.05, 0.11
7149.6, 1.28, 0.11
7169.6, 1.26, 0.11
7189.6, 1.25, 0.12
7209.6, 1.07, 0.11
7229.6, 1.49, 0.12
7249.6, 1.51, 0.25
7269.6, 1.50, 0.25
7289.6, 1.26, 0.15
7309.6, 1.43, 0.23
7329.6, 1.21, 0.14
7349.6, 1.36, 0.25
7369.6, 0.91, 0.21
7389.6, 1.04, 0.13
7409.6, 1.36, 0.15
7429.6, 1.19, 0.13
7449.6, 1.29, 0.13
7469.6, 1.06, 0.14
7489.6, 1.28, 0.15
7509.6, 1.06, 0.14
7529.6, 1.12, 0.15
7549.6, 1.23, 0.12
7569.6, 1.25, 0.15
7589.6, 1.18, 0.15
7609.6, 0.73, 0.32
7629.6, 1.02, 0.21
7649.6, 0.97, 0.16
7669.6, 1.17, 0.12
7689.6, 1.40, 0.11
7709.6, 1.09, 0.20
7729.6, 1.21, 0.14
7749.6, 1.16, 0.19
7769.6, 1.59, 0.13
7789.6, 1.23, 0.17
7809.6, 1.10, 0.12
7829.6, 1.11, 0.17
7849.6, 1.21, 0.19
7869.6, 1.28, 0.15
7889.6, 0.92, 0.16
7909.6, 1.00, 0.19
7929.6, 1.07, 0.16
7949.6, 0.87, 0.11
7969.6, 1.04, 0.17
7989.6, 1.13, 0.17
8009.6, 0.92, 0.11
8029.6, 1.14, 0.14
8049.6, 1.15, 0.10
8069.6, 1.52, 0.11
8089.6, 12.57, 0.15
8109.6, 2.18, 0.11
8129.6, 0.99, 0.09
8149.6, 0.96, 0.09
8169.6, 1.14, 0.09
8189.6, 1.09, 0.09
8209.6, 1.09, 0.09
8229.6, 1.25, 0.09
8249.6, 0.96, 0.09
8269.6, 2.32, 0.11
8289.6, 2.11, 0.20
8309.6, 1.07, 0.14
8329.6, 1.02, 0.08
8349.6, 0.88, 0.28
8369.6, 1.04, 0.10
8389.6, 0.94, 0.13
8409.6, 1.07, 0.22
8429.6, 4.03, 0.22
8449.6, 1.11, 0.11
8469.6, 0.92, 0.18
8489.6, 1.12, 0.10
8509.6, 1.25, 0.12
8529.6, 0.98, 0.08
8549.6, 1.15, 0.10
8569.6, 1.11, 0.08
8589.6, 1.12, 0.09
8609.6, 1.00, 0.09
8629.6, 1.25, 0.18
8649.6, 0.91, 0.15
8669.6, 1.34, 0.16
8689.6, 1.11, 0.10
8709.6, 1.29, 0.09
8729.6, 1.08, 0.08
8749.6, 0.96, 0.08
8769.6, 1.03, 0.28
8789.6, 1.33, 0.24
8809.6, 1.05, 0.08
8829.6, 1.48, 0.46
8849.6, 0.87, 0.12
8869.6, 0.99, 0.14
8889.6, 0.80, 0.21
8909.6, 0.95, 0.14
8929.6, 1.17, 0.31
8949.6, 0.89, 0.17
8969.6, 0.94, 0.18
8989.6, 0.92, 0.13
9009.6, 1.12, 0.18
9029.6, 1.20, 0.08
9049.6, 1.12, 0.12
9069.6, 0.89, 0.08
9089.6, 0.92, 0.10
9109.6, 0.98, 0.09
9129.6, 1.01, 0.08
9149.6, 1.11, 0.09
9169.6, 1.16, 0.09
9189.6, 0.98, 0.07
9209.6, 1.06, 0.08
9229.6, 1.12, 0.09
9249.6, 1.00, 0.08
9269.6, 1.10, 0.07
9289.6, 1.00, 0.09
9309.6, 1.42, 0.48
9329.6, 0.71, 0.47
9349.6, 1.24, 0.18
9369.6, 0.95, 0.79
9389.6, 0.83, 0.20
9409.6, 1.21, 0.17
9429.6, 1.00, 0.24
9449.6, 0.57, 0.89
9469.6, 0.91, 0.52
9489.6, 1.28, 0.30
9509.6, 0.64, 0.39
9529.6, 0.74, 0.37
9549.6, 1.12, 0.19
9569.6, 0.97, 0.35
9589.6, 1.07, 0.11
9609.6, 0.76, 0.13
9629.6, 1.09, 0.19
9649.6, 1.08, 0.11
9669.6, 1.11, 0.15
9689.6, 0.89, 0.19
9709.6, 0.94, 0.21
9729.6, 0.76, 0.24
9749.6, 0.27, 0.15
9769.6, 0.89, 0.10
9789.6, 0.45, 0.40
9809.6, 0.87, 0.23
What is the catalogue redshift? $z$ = 0.232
